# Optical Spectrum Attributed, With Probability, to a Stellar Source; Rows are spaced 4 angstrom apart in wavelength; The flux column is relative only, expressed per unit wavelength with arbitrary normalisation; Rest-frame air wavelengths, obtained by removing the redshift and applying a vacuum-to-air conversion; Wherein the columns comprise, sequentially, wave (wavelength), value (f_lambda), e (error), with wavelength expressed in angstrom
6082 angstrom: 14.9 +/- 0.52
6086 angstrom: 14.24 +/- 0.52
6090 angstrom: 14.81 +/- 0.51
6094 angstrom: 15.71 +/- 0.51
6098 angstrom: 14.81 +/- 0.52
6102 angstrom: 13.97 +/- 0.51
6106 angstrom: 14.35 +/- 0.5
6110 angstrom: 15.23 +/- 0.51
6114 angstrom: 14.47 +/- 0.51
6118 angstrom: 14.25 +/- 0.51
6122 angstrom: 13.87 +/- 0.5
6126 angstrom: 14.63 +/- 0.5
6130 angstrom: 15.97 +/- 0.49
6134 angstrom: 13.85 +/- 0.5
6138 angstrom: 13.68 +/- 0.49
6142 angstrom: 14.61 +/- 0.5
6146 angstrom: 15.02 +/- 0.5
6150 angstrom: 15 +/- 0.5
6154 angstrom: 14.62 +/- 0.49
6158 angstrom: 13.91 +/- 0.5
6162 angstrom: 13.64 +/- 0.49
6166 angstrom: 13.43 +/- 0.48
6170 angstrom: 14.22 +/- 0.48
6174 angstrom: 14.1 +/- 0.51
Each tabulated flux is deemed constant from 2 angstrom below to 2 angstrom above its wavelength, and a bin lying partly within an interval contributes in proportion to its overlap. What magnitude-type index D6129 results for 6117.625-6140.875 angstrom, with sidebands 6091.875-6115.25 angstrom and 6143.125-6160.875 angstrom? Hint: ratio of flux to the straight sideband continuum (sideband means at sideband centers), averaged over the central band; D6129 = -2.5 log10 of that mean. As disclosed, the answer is 0.021 mag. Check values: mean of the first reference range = 14.8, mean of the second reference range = 14.6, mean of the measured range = 14.4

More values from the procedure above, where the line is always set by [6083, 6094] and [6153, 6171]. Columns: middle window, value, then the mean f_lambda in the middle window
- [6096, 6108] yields 0.02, 14.4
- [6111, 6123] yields 0.01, 14.3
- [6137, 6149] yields -0.03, 14.5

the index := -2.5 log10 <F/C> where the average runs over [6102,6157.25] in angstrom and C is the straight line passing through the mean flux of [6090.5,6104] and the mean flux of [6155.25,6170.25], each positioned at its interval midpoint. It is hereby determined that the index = -0.02 mag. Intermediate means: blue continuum 14.8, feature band 14.5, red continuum 13.8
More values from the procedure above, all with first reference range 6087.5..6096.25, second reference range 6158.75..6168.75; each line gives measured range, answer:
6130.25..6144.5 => -0.01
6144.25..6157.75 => -0.06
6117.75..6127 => 0.02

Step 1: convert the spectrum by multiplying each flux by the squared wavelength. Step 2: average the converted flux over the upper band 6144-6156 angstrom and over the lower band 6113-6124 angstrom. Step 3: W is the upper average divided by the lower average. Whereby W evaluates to 1.06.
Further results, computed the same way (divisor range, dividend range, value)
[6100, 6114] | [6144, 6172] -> 1.00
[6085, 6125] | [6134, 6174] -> 0.99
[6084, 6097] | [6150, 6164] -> 0.97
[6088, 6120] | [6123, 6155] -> 1.01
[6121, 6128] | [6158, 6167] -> 0.96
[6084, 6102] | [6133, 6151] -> 0.99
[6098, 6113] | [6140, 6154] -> 1.03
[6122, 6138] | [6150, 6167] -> 0.97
